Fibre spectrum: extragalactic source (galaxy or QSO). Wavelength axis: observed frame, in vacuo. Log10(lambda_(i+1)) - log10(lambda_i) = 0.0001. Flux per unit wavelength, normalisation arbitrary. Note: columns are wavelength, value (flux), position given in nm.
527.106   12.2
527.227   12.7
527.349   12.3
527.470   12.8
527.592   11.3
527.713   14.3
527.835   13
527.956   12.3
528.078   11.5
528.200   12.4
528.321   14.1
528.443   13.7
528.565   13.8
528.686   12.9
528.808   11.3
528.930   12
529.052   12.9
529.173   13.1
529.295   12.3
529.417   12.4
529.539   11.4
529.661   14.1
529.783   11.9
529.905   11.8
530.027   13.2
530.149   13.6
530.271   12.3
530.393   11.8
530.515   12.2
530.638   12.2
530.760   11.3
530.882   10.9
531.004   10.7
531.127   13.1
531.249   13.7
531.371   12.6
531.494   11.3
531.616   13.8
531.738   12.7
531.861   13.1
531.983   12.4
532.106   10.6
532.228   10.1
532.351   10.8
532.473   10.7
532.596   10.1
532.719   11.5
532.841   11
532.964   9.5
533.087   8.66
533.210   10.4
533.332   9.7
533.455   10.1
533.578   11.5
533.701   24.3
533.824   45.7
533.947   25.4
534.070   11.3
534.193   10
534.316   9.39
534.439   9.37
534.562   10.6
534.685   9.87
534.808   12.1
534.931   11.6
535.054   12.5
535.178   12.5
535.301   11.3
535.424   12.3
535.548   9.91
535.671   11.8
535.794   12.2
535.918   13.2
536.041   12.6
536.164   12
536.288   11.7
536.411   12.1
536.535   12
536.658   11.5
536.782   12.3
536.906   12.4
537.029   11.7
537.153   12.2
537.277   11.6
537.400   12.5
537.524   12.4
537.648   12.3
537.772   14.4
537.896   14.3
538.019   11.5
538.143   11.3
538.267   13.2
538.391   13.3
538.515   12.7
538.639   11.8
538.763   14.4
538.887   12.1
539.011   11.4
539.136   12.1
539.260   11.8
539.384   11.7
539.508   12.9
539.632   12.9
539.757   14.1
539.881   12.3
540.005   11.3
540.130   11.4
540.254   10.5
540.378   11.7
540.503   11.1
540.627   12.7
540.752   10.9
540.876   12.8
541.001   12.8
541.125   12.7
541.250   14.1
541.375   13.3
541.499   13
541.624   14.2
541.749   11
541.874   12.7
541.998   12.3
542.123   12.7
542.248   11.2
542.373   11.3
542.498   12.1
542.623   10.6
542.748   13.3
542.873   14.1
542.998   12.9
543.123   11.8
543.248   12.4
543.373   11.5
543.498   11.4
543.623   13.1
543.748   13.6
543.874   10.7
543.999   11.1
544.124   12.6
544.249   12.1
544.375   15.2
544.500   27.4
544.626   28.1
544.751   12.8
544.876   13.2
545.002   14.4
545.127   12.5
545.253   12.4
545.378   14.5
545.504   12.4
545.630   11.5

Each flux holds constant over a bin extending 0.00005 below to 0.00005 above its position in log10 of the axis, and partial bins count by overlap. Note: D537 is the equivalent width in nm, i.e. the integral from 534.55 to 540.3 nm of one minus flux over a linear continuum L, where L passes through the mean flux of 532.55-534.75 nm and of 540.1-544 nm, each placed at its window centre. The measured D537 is 0.414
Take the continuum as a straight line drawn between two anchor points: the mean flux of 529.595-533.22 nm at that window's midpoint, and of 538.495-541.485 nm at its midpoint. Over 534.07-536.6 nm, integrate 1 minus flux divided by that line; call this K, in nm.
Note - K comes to 0.12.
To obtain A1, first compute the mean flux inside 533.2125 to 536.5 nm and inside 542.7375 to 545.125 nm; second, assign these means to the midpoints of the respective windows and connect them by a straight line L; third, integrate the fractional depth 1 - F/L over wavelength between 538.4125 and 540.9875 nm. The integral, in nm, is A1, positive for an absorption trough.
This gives 0.33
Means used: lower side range 13.6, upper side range 14.3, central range 12.2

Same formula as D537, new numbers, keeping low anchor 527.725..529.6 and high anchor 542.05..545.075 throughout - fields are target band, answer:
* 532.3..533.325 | 0.210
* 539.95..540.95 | 0.143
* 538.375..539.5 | 0.087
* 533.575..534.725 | -0.361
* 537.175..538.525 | 0.066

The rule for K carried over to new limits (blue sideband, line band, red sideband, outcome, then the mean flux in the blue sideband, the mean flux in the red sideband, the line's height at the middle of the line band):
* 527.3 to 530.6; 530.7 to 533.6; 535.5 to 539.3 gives 0.288 nm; 12.6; 12.3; 12.5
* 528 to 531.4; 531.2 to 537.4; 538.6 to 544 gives -0.118 nm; 12.5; 12.3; 12.4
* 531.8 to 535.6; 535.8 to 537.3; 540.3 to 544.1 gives 0.064 nm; 12.9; 12.3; 12.7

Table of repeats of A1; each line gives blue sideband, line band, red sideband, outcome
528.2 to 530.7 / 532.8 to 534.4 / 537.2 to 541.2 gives -0.33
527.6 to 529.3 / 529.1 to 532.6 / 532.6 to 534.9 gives 0.30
